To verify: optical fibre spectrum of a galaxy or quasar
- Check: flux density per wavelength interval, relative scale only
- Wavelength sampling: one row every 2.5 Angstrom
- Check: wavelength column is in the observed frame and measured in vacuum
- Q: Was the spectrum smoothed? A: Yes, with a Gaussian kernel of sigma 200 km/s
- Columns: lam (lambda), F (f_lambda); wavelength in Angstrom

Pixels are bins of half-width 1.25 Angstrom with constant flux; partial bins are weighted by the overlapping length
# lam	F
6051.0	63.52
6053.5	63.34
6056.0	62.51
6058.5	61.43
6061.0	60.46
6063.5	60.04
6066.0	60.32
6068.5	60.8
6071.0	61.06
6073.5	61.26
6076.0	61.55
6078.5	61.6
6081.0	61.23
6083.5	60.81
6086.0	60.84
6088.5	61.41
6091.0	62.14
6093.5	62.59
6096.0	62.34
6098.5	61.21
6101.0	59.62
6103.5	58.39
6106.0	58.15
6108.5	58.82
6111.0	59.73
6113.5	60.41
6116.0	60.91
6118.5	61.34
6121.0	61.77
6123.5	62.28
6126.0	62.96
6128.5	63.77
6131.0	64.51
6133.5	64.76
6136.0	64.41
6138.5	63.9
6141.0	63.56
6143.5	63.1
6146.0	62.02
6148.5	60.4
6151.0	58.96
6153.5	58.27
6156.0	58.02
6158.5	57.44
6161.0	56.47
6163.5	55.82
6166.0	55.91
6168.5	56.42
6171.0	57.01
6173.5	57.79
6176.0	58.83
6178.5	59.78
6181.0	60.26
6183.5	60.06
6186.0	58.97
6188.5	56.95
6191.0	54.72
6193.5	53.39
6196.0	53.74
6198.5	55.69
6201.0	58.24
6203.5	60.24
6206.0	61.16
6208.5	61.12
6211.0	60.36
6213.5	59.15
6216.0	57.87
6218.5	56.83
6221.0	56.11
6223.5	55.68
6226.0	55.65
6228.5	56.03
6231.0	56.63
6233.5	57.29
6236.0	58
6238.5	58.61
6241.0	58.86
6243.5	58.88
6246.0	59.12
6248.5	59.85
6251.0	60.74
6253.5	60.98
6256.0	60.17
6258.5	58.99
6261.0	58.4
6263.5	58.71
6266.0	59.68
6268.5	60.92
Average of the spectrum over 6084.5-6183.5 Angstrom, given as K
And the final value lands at 60.4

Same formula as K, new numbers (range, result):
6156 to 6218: 57.8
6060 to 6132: 61.1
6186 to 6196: 55.4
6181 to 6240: 57.6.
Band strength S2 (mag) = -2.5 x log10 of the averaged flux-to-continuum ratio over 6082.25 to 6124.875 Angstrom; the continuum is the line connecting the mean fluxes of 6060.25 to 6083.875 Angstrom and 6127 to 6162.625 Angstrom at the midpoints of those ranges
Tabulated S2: 0.01 mag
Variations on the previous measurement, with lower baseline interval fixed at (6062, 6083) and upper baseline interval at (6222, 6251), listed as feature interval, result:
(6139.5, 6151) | -0.04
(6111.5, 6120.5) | -0.01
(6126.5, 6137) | -0.08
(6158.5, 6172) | 0.05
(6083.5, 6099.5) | -0.02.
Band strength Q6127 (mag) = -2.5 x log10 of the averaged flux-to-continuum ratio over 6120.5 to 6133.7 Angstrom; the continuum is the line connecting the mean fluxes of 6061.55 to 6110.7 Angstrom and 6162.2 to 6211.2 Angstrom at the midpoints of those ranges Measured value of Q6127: -0.07 mag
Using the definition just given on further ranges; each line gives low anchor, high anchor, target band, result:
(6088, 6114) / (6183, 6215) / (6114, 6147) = -0.06 mag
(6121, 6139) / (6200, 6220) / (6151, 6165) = 0.09 mag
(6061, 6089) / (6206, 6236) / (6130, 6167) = -0.02 mag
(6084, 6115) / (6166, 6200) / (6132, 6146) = -0.09 mag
